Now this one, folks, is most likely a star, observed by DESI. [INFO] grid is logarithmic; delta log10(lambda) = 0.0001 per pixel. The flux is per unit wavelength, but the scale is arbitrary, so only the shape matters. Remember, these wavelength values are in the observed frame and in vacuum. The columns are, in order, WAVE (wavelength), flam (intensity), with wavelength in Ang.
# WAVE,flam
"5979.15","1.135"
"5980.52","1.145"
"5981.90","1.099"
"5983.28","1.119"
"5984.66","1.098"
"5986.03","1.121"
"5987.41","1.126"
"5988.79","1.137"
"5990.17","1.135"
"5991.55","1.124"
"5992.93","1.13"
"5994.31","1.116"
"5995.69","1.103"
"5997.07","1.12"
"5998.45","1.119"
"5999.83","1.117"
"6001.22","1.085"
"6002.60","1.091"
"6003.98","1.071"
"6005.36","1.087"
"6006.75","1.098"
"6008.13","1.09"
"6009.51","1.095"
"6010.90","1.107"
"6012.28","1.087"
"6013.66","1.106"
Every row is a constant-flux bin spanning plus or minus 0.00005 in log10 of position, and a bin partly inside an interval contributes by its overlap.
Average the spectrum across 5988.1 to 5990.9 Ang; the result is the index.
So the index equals 1.14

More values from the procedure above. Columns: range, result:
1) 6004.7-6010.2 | 1.09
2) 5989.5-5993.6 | 1.13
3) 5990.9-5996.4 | 1.12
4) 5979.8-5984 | 1.12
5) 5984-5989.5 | 1.12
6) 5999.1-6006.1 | 1.09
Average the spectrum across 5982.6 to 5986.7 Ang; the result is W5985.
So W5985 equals 1.11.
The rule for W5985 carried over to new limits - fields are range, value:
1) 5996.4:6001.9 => 1.11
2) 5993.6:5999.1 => 1.11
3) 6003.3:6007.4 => 1.08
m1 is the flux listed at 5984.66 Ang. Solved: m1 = 1.098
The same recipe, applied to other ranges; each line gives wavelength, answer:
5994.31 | 1.116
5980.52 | 1.145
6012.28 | 1.087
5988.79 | 1.137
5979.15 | 1.135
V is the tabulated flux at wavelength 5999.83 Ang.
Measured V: 1.117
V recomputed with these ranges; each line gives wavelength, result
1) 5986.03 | 1.121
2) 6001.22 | 1.085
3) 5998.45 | 1.119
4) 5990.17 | 1.135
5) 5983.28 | 1.119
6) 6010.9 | 1.107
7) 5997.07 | 1.12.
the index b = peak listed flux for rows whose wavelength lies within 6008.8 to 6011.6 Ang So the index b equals 1.107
